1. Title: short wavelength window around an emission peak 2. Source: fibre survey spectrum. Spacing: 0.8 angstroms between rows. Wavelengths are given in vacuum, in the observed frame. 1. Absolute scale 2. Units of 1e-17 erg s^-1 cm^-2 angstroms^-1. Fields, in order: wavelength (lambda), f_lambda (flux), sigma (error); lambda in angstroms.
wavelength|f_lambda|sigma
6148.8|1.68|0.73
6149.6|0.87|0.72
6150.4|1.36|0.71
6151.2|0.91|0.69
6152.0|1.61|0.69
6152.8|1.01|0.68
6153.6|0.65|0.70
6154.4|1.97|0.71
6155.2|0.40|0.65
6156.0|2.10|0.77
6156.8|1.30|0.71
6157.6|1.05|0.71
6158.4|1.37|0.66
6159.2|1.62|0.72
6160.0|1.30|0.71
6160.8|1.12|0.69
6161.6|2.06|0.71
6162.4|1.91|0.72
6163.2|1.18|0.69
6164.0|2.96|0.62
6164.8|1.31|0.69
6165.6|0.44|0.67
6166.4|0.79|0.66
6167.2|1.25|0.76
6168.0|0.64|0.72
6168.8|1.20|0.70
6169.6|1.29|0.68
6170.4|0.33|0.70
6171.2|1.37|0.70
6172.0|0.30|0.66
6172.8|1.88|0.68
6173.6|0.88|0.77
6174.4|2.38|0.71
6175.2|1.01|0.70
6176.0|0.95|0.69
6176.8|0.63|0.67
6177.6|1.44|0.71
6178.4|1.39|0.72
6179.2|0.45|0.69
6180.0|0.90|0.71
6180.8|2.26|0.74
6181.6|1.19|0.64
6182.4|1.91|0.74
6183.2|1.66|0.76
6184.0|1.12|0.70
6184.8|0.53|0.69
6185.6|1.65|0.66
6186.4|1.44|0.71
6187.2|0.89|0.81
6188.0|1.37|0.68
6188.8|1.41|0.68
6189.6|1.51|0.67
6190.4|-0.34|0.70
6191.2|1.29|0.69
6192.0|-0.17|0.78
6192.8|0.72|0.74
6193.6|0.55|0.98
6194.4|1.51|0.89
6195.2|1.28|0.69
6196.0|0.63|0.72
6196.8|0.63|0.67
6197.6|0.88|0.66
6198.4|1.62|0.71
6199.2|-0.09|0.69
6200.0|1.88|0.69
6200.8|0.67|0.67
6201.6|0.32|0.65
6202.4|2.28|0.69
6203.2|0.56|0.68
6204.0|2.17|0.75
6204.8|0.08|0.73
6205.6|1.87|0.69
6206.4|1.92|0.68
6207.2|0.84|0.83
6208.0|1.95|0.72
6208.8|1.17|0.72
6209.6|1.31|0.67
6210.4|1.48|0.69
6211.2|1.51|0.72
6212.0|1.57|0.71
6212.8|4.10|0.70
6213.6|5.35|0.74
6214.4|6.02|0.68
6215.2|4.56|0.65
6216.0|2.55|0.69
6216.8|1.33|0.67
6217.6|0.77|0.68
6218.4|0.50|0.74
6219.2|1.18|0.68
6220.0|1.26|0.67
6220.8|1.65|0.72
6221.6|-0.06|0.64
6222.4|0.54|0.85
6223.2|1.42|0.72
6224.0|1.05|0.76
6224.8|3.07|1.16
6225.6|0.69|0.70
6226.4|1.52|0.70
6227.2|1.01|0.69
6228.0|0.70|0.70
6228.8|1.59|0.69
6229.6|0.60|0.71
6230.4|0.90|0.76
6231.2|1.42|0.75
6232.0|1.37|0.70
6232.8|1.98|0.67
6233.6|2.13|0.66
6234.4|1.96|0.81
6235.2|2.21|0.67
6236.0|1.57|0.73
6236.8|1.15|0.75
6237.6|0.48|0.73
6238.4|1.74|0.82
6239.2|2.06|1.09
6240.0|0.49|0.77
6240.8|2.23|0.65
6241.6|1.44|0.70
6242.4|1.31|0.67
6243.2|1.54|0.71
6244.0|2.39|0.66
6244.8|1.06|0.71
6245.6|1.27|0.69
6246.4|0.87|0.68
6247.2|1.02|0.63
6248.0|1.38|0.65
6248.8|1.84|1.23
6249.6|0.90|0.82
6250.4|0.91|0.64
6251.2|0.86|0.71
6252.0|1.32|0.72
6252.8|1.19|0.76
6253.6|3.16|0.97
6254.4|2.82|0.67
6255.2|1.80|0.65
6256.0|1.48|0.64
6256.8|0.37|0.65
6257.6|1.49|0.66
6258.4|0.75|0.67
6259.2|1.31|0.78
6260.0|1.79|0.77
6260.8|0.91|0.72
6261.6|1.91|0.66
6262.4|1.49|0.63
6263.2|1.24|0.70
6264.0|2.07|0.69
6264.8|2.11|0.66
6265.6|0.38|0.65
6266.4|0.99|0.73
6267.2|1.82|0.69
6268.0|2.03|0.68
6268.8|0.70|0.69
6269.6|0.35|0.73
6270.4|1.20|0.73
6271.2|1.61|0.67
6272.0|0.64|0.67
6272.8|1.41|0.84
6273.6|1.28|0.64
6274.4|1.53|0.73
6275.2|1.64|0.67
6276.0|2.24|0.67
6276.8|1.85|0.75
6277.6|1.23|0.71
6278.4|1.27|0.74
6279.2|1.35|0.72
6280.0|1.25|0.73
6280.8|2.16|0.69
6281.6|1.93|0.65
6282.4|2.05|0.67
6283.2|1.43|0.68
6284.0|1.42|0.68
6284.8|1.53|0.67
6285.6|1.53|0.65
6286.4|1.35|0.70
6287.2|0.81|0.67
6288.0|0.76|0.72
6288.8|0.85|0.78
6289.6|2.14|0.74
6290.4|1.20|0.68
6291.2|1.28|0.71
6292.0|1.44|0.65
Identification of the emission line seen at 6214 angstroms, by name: Hbeta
